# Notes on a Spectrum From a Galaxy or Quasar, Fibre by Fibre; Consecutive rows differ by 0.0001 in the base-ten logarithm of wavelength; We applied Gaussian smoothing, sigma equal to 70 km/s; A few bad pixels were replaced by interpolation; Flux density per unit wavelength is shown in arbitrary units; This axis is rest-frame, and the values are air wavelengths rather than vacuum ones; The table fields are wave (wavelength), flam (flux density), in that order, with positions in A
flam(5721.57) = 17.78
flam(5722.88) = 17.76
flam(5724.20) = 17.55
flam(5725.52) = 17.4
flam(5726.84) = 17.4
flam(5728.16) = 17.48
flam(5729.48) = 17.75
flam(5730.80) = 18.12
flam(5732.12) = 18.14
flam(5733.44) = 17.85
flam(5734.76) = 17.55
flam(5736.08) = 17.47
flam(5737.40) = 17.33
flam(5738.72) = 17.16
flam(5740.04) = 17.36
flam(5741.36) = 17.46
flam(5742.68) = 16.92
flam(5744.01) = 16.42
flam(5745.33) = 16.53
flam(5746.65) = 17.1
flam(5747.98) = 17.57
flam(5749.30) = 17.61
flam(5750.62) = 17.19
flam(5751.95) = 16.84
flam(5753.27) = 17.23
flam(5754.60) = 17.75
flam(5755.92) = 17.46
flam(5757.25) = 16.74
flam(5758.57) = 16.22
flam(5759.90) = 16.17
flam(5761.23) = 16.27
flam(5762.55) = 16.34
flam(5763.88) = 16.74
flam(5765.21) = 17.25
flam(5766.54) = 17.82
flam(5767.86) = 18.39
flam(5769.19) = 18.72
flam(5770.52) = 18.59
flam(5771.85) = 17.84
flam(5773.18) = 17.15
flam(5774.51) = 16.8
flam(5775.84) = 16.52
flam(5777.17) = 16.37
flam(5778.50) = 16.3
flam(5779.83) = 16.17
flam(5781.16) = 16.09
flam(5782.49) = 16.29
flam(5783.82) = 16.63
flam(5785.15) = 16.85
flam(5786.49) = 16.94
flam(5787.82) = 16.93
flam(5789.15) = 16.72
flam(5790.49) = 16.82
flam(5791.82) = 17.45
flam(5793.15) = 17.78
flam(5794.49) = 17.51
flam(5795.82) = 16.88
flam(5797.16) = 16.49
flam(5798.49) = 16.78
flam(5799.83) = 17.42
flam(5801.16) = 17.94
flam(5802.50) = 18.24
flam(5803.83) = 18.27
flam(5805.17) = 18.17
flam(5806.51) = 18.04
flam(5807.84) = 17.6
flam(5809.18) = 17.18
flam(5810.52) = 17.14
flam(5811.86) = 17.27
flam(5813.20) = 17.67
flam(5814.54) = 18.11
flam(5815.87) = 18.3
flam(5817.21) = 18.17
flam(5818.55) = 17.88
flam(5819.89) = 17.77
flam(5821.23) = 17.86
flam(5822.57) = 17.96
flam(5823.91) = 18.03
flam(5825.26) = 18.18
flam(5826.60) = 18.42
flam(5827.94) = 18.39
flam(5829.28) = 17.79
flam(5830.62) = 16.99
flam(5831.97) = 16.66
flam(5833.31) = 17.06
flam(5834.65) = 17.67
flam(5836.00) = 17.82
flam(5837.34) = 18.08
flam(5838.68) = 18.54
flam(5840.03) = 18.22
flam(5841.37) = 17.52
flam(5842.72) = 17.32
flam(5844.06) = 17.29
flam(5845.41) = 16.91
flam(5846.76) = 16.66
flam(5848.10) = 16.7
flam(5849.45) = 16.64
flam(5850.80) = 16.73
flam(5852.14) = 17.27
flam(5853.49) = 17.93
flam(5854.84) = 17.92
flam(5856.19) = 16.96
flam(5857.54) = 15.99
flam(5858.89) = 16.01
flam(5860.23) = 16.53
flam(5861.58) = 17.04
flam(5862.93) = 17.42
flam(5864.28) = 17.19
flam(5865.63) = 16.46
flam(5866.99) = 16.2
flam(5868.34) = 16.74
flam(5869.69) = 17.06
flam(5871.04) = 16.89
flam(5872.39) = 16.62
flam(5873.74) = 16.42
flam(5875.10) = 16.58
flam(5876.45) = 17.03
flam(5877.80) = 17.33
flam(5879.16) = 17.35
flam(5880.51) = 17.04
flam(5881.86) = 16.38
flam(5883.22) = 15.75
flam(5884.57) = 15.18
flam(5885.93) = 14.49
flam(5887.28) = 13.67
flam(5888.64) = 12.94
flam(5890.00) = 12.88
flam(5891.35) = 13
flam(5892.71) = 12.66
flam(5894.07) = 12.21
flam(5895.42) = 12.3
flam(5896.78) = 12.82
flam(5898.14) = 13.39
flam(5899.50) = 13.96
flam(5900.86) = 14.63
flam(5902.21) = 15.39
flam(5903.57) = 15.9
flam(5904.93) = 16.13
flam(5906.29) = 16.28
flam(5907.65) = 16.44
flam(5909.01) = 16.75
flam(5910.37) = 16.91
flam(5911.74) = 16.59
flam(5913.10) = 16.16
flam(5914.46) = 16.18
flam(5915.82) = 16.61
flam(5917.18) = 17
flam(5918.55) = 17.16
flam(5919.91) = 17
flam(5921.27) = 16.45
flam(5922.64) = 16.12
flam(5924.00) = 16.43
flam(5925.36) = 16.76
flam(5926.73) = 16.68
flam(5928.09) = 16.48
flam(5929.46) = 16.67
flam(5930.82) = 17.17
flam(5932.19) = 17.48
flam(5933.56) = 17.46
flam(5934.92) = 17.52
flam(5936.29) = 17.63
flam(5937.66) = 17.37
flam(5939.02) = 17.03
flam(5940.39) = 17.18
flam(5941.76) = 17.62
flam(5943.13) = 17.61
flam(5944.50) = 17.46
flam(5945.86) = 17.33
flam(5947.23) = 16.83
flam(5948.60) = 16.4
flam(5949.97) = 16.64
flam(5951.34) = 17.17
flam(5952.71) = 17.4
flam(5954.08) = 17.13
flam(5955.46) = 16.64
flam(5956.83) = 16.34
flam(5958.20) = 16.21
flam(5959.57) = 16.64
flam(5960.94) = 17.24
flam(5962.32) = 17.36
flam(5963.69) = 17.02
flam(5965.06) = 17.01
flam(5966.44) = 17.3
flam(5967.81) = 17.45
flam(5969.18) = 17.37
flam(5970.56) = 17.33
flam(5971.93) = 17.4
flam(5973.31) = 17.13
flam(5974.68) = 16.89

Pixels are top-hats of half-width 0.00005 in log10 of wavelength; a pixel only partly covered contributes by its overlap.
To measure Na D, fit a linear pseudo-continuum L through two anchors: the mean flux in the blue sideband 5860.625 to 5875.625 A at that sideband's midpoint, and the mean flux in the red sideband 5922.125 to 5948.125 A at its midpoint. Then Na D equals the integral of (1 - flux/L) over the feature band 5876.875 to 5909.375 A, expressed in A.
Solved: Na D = 4.1 A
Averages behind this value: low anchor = 16.8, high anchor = 17.1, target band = 14.8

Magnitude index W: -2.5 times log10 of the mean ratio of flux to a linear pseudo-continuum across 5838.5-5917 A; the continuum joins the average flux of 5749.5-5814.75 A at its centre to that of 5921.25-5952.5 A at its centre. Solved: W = 0.070 mag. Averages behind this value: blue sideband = 17.2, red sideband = 17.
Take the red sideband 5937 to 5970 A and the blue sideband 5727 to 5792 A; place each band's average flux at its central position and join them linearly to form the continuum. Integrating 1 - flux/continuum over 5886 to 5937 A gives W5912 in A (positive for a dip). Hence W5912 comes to 4.4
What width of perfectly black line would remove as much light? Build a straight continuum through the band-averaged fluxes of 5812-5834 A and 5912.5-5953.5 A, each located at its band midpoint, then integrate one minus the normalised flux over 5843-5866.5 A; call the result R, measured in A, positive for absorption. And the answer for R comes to 0.87 A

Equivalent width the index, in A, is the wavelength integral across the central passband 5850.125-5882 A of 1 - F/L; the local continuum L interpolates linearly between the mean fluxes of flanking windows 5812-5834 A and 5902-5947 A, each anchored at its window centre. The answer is 0.9 A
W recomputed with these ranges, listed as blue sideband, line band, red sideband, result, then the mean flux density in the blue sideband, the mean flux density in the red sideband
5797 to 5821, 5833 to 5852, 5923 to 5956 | 0.01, 17.7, 17.1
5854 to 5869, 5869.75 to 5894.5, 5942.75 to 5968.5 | 0.10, 16.8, 17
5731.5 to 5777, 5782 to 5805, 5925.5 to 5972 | 0.00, 17.2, 17.1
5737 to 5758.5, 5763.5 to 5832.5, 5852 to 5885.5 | -0.03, 17.1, 16.7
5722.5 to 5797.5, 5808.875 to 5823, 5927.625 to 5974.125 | -0.04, 17.2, 17.1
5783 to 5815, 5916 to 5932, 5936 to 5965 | 0.02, 17.4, 17.1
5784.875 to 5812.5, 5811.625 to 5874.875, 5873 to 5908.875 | -0.07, 17.4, 15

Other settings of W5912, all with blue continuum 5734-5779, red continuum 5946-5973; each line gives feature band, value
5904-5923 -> 0.5 A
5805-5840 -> -1.4 A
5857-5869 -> 0.3 A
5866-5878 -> 0.2 A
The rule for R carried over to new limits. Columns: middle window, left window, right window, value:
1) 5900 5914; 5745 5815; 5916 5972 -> 0.8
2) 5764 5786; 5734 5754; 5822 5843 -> 0.4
